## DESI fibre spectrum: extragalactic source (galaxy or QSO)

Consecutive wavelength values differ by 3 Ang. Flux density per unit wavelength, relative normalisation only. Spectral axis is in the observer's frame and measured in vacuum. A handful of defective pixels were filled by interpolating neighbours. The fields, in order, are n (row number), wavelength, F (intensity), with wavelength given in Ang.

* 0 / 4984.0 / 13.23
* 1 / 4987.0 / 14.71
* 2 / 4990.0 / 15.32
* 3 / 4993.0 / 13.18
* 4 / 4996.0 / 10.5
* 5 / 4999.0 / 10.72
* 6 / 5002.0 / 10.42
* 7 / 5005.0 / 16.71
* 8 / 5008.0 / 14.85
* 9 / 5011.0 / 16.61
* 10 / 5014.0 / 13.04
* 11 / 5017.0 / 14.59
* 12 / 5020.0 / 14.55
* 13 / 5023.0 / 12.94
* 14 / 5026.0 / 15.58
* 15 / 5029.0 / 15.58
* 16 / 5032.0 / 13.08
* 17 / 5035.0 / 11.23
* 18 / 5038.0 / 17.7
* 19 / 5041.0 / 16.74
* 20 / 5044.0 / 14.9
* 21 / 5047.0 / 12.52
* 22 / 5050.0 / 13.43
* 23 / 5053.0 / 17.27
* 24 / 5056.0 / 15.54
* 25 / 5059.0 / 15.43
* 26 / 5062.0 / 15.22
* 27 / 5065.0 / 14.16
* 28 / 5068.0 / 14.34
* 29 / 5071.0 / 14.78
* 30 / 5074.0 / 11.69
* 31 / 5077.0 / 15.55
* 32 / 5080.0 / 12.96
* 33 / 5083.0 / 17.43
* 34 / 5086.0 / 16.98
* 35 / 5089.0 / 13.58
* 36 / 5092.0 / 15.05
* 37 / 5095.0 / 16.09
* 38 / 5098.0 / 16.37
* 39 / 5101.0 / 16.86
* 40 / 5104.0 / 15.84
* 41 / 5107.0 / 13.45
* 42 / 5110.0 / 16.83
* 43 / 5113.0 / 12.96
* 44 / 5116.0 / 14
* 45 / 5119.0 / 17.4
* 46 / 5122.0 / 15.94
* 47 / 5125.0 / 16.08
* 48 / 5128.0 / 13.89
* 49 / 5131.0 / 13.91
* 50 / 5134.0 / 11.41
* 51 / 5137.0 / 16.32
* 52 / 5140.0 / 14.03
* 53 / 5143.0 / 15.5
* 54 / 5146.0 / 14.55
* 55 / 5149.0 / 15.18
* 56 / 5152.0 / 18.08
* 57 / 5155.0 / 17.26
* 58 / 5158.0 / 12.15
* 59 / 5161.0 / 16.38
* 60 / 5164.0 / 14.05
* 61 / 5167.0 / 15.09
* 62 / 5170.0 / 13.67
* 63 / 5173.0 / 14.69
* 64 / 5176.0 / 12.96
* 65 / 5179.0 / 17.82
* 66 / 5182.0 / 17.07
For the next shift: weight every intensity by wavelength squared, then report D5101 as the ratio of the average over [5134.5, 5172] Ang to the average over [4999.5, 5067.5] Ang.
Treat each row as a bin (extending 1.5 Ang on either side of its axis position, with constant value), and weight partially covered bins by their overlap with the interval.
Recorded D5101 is 1.08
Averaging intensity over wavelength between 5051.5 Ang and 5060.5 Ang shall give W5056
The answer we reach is 16.1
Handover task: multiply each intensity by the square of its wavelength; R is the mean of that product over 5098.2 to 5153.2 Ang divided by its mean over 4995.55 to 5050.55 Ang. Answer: 1.1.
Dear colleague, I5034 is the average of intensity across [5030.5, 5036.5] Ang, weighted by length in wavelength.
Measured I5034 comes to 12.2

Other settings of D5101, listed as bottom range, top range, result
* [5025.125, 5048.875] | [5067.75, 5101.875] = 1.06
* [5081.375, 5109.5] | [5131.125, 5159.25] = 0.96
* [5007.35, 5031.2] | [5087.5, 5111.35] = 1.09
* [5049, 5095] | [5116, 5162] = 1.04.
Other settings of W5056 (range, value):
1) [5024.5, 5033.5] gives 14.7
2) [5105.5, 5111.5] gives 15.1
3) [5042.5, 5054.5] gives 14.5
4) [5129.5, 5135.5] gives 12.7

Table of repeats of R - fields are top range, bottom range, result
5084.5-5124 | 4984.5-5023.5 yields 1.18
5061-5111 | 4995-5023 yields 1.15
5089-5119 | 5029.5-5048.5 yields 1.09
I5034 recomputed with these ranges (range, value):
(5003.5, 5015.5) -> 15.3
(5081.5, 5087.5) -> 17.2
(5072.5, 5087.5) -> 14.9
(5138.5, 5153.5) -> 15.5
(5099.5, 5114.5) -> 15.2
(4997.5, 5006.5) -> 12.6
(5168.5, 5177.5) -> 13.8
